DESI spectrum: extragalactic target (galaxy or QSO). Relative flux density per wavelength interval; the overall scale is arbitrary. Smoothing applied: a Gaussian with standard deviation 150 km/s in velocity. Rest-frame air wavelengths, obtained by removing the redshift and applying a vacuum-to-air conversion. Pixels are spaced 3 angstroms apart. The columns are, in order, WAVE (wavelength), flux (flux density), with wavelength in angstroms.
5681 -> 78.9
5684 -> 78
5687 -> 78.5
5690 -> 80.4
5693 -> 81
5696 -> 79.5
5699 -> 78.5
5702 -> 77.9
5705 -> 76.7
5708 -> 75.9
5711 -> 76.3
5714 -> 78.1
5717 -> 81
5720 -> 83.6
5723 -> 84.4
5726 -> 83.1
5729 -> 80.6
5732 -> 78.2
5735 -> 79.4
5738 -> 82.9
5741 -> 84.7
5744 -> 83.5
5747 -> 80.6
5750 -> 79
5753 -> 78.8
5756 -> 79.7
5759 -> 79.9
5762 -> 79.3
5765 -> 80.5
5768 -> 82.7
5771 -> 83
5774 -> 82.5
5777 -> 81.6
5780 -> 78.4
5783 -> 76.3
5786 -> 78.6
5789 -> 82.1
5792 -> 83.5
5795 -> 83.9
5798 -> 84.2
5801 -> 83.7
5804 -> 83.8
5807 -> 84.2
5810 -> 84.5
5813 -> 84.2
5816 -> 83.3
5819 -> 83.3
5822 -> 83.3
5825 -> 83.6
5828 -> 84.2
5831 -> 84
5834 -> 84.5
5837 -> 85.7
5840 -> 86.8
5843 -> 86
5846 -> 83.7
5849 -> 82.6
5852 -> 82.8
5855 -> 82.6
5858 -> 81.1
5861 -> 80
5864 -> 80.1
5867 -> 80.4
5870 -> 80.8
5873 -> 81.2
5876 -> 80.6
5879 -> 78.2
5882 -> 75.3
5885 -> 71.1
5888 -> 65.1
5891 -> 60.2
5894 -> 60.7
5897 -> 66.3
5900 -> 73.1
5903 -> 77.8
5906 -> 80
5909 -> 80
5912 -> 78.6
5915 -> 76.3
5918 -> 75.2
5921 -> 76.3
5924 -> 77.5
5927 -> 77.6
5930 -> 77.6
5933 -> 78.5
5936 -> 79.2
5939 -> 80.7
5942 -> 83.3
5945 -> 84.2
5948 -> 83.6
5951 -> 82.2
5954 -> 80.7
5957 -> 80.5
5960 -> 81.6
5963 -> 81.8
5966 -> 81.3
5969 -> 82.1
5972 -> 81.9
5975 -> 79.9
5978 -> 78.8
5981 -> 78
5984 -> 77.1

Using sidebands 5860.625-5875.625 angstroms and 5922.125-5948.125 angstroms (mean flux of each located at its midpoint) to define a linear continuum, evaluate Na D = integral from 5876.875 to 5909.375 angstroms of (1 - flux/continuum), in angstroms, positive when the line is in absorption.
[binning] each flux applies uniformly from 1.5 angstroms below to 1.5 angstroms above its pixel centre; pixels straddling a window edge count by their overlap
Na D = 3.6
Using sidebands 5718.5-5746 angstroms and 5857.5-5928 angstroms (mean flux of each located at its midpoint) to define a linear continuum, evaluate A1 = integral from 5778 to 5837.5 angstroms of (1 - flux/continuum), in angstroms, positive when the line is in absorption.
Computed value -2.92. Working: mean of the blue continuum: 82.2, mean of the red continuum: 75.5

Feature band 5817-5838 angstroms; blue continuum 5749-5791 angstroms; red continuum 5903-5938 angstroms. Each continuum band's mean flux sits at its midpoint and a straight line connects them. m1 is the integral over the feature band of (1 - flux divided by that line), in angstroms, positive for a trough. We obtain -1.2 angstroms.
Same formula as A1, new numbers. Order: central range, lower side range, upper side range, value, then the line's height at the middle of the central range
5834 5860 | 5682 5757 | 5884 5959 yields -2.1 angstroms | 77.7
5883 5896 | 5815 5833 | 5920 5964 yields 2.7 angstroms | 81.8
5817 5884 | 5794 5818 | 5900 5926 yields -0.8 angstroms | 81.3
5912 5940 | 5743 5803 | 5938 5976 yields 1.4 angstroms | 81.7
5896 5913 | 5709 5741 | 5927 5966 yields 1.0 angstroms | 81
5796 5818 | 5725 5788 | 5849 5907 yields -1.5 angstroms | 78.6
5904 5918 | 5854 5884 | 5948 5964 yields 0.4 angstroms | 80.7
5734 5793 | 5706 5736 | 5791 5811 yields 0.9 angstroms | 82.1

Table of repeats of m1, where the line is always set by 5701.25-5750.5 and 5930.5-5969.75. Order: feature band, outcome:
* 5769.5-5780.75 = -0.1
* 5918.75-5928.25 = 0.5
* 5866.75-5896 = 2.9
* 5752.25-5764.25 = 0.2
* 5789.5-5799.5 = -0.4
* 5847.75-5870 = -0.1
